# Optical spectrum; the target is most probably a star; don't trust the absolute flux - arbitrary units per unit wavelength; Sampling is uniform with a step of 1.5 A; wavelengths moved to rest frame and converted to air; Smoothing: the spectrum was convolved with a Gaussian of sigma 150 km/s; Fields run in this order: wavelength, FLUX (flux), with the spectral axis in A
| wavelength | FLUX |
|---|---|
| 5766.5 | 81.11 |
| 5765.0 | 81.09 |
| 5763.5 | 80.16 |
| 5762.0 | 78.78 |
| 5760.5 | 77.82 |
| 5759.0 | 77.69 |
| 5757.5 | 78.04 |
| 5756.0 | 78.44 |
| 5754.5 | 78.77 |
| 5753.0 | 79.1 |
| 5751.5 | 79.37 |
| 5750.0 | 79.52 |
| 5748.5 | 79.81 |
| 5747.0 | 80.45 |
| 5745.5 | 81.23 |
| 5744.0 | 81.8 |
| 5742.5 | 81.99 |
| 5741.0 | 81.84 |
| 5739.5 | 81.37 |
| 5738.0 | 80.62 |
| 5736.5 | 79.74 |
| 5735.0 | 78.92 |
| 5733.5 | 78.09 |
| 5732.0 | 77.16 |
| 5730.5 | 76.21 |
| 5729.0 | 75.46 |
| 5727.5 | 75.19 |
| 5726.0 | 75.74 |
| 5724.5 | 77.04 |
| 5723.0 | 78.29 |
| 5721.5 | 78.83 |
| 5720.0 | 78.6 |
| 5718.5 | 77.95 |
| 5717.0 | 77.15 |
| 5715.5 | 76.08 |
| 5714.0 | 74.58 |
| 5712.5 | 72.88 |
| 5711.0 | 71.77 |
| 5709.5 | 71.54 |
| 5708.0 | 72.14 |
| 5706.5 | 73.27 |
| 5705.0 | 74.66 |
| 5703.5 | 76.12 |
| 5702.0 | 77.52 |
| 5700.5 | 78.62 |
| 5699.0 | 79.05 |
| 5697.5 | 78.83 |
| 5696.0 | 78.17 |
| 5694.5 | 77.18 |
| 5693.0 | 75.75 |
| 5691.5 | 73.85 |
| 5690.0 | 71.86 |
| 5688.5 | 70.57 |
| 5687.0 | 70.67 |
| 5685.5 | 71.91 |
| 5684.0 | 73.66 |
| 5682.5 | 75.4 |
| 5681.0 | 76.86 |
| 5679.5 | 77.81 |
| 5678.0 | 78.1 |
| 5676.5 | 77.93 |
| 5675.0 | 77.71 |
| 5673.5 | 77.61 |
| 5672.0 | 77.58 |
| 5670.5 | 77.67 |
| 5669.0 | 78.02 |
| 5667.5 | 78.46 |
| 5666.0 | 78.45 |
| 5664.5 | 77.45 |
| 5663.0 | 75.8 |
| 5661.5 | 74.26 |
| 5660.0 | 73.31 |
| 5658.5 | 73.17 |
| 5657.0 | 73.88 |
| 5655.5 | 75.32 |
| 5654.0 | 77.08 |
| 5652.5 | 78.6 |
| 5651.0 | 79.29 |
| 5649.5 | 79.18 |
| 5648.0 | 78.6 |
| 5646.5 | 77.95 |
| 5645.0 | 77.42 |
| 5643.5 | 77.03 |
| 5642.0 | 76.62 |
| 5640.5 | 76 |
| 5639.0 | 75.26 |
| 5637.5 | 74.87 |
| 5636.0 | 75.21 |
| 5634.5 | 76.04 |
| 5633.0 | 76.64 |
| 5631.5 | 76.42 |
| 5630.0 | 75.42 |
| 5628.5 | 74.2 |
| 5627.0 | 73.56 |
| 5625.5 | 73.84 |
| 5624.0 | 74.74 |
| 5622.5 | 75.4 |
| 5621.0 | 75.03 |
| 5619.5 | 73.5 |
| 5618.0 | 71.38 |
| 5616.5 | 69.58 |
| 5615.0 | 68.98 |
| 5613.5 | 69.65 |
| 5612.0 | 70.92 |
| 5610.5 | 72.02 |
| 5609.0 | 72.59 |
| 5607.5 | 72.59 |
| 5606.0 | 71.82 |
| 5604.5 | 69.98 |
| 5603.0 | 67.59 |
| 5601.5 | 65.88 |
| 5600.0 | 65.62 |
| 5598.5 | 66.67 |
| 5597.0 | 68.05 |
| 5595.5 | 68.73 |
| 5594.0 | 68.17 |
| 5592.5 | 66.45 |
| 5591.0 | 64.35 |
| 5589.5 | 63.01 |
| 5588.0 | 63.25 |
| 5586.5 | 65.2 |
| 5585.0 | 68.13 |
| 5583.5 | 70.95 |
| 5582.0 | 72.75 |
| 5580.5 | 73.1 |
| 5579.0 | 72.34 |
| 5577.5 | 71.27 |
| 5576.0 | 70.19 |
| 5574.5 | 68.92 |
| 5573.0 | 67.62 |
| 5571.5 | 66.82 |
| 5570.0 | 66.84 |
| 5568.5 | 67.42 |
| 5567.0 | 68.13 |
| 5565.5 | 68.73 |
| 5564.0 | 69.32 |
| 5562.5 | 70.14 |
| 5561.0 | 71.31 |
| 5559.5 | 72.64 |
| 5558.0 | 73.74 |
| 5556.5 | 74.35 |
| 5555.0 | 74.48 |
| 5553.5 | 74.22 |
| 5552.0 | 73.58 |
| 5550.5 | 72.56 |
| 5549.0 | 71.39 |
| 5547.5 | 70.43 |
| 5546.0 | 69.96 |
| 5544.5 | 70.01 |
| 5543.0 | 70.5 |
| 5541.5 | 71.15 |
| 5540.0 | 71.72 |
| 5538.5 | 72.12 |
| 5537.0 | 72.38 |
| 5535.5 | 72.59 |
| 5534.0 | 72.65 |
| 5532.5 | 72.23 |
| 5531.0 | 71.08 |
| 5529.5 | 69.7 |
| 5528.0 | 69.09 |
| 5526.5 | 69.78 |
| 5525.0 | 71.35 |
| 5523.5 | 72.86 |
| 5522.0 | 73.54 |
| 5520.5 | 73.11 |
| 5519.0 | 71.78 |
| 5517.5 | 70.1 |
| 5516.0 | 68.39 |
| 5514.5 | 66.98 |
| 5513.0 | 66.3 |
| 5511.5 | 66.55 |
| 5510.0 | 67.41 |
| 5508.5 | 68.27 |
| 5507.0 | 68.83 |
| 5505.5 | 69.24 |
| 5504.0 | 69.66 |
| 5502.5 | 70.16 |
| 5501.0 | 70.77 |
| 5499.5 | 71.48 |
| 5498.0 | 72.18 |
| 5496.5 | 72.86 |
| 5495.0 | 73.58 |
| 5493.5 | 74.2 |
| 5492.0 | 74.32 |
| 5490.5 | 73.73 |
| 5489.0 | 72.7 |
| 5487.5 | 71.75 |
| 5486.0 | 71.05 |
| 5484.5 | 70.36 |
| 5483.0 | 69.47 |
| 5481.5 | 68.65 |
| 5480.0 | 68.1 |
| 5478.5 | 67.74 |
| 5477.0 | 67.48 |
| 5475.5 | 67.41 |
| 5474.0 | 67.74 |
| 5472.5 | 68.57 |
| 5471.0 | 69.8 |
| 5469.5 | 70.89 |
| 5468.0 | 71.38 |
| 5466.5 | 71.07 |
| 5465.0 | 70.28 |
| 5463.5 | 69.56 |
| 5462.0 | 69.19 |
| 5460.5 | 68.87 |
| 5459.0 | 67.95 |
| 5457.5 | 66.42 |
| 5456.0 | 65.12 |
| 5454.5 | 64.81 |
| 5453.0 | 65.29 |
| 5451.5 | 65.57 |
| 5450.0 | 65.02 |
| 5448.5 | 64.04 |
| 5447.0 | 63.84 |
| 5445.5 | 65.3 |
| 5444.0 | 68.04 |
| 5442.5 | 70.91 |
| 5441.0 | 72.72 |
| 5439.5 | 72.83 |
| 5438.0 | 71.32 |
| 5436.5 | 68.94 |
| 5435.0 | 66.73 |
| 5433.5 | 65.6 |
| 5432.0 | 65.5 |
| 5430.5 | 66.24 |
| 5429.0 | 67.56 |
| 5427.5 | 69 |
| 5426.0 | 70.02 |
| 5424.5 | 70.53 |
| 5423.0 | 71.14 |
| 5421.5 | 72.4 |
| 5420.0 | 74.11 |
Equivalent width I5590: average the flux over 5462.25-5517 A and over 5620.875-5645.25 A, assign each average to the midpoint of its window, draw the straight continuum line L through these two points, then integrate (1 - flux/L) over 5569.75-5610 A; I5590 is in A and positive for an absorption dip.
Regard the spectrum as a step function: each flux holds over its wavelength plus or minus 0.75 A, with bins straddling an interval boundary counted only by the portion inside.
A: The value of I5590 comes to 2.9 A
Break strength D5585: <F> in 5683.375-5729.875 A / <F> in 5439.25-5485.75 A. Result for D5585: 1.10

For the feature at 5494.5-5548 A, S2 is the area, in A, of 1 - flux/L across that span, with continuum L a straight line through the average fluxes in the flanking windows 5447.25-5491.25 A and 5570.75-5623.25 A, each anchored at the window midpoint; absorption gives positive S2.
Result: -1.3 A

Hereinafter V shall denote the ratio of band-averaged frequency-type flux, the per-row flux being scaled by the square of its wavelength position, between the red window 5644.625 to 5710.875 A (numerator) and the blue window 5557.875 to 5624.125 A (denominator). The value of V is 1.1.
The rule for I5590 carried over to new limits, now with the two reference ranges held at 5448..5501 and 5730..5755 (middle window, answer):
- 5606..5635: 0.7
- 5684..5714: 1.4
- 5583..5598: 1.5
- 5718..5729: 0.3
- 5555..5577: 0.9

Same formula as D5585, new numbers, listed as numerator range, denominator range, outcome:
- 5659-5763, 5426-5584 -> 1.10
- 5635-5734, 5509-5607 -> 1.09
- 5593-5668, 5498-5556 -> 1.04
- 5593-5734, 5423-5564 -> 1.07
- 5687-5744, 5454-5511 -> 1.10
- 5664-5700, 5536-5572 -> 1.07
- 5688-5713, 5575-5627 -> 1.07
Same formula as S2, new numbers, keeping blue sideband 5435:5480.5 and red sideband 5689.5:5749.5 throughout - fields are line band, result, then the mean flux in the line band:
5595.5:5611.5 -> 0.9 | 69.3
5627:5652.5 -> -0.7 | 76.6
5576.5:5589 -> 0.5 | 69.5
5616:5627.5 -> 0.1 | 73.5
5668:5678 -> -0.3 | 77.8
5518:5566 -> -0.4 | 71.7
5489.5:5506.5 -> -0.6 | 72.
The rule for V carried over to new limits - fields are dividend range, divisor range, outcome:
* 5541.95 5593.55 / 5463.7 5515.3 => 1.03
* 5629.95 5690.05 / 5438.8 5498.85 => 1.18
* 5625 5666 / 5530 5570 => 1.10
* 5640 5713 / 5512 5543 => 1.13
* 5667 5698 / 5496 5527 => 1.15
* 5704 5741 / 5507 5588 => 1.16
